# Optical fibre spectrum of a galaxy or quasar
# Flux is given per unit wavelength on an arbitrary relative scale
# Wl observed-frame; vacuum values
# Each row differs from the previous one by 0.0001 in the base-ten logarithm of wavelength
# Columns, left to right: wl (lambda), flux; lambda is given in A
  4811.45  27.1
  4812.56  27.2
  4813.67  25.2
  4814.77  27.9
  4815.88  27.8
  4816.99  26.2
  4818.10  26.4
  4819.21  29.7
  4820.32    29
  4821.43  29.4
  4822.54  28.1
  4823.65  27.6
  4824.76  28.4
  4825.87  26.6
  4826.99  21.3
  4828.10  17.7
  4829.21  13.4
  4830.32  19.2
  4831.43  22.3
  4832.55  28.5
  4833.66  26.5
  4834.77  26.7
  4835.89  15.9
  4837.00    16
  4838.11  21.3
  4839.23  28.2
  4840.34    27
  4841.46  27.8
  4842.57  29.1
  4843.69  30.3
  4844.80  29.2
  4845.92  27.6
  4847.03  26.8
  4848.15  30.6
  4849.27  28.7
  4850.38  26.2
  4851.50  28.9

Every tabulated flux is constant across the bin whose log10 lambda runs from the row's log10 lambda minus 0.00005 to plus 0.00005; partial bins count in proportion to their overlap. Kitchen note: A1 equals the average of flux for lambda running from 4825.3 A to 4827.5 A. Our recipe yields 24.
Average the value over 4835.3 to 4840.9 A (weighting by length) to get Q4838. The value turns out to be 21.7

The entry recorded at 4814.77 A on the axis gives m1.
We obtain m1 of 27.9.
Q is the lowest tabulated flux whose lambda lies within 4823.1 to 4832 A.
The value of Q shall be 13.4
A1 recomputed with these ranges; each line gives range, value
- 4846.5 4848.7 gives 28.7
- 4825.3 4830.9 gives 19.7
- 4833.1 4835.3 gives 26.7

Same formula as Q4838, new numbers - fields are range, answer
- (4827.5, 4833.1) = 20.2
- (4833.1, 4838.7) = 21.3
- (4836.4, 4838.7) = 18.7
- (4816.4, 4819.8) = 27.4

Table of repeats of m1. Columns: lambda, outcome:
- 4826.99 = 21.3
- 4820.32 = 29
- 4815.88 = 27.8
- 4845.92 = 27.6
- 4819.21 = 29.7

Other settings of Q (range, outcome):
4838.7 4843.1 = 27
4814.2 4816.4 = 27.8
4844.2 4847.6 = 26.8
